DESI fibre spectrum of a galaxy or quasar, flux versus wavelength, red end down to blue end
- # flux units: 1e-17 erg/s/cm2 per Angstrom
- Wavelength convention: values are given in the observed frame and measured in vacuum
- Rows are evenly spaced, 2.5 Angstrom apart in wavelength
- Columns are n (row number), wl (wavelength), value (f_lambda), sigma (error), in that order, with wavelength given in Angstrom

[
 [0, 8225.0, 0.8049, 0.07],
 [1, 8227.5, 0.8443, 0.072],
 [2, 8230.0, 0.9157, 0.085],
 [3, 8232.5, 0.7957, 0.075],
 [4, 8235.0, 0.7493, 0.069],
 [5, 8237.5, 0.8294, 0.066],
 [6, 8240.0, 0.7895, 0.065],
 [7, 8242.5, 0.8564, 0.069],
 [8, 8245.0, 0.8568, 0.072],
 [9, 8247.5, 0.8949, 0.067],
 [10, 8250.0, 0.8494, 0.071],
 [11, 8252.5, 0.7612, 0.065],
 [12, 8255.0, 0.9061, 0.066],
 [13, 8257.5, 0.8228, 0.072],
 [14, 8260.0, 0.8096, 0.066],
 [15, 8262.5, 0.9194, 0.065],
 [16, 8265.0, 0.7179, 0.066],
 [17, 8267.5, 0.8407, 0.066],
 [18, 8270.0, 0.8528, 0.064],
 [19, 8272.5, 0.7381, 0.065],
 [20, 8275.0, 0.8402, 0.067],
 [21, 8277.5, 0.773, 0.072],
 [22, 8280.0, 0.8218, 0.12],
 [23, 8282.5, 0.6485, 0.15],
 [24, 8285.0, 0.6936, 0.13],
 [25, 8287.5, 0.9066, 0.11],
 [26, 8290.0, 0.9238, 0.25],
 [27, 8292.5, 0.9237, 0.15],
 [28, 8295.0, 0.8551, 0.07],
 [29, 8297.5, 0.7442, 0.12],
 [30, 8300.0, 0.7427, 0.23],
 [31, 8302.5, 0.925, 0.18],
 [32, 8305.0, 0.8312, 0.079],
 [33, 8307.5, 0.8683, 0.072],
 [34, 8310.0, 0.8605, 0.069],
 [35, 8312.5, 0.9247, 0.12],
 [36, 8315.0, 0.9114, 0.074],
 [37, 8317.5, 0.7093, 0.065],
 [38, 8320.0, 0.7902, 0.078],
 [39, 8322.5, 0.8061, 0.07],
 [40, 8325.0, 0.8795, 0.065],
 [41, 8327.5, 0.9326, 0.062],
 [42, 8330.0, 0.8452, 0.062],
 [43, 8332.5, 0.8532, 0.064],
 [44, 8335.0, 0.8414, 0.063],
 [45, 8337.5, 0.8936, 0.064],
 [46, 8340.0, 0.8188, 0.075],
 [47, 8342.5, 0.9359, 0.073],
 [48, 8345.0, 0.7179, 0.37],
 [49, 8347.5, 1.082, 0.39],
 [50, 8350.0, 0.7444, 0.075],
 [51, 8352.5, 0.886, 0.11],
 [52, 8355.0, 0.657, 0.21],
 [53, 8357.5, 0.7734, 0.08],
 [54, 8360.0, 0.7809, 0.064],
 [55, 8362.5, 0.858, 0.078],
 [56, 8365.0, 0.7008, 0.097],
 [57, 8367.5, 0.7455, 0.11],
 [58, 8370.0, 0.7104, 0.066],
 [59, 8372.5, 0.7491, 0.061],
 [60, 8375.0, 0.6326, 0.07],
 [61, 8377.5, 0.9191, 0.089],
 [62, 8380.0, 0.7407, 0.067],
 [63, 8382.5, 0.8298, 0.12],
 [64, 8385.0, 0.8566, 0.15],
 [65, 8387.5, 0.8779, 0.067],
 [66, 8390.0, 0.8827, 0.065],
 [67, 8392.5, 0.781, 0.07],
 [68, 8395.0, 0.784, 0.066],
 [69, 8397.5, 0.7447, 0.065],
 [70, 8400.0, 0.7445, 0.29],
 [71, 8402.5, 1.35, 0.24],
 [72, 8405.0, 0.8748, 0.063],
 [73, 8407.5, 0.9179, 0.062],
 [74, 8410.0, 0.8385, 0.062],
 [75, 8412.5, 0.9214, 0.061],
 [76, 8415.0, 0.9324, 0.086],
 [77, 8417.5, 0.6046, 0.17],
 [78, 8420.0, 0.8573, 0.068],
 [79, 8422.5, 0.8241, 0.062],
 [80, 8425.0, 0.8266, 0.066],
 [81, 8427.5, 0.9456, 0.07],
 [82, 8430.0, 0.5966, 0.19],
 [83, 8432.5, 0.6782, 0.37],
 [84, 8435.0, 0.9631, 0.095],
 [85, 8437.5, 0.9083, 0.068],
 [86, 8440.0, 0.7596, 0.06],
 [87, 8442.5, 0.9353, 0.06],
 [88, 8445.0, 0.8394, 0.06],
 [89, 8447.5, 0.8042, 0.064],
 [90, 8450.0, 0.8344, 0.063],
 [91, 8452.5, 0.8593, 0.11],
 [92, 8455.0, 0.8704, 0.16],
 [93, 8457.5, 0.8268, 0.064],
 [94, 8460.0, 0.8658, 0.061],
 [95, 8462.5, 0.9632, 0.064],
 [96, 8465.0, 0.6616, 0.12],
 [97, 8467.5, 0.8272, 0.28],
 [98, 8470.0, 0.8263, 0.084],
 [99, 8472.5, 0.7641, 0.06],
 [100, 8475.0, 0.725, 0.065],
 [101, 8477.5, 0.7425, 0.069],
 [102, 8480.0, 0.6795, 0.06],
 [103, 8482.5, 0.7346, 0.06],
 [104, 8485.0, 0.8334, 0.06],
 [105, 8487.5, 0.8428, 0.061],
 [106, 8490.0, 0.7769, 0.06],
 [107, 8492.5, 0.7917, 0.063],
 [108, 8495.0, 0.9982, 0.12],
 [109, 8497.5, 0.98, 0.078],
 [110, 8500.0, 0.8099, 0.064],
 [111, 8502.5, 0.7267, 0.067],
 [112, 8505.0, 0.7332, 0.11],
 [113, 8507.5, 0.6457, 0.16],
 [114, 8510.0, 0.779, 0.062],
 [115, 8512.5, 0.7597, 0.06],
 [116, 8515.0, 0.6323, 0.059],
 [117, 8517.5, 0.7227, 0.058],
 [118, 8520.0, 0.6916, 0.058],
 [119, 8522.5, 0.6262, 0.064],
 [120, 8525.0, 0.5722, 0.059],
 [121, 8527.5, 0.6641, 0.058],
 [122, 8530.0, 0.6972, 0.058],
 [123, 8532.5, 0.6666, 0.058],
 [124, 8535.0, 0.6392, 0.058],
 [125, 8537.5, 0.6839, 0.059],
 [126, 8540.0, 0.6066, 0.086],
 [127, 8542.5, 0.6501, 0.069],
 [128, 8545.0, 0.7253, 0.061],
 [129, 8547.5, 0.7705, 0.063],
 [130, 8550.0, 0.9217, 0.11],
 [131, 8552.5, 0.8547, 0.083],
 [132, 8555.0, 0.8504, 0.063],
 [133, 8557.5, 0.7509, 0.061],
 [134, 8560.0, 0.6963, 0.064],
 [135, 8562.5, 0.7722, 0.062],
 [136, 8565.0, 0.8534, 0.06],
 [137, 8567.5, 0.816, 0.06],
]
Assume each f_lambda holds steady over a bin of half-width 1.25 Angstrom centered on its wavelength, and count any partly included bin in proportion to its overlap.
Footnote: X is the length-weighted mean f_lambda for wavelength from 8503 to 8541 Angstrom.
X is 0.676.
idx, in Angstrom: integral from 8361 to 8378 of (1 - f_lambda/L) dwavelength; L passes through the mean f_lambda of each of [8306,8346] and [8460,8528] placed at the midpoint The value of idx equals 1.5 Angstrom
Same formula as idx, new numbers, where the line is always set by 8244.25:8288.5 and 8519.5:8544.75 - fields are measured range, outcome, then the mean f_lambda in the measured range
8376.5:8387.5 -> -1.4 Angstrom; 0.839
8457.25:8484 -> -3.6 Angstrom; 0.782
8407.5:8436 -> -4.0 Angstrom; 0.82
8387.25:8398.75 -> -1.1 Angstrom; 0.809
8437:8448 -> -2.2 Angstrom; 0.848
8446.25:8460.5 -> -2.9 Angstrom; 0.842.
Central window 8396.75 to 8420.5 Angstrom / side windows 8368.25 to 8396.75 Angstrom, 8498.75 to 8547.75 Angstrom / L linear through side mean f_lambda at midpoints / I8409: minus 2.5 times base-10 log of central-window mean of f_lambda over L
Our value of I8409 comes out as -0.14 mag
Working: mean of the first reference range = 0.795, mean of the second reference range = 0.688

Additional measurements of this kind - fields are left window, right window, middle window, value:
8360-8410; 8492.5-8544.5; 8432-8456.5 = -0.10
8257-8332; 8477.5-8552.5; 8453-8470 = -0.10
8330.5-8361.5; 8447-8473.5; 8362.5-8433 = 0.02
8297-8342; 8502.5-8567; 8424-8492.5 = -0.06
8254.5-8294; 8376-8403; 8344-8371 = 0.07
